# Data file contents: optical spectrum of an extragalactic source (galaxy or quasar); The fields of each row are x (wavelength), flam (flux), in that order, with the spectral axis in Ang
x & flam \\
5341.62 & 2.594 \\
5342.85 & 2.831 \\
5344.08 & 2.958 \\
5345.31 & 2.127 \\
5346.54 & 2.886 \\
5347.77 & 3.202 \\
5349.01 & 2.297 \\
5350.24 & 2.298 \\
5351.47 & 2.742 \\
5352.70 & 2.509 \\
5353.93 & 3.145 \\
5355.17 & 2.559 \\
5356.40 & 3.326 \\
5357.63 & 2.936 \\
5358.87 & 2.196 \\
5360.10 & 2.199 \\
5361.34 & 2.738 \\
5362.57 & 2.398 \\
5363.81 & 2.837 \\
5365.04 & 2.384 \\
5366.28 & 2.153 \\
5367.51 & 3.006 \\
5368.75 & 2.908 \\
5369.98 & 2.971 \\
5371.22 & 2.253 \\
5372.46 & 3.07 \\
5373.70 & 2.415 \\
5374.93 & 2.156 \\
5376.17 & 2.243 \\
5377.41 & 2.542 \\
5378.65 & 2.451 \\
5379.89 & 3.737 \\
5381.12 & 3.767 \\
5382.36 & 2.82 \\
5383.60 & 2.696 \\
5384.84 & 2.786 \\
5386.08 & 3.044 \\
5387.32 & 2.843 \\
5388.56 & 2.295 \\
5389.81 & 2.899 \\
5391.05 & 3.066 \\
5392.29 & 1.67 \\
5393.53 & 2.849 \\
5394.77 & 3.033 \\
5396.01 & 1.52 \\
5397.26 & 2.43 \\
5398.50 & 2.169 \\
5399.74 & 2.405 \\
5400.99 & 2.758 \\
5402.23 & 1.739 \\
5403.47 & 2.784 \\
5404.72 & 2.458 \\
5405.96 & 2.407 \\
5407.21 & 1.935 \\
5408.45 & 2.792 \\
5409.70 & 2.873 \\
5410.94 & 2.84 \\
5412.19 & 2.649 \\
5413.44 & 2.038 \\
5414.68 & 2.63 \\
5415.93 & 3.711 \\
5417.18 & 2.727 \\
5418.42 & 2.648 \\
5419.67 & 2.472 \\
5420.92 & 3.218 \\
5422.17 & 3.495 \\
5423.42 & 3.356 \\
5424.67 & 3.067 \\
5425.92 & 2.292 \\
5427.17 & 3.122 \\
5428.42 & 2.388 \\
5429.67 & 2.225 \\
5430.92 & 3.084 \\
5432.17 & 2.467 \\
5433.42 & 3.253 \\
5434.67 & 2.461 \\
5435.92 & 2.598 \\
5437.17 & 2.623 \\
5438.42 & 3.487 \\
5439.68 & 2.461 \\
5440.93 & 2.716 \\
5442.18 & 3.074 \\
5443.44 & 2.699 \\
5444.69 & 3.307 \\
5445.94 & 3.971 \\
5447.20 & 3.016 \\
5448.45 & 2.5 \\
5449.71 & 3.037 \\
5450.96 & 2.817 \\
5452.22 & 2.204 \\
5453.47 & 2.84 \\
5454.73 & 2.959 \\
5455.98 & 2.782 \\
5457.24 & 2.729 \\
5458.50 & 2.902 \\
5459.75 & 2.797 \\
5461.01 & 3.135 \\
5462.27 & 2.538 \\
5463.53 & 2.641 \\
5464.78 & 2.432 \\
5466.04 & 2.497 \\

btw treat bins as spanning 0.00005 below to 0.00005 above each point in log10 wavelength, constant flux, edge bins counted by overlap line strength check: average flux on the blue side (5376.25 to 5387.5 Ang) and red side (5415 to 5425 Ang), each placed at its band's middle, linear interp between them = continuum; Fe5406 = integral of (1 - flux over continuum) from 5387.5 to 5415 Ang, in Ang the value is 4.9 Ang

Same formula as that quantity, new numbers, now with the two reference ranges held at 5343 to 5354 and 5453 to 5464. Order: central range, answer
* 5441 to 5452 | -0.8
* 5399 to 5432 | 0.8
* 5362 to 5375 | 0.4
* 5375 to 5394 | -0.3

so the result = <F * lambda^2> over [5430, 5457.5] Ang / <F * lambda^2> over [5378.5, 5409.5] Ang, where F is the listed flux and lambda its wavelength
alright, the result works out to 1.11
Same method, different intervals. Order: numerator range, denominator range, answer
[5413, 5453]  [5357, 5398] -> 1.10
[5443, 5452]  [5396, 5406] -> 1.31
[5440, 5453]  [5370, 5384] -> 1.09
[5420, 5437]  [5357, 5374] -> 1.11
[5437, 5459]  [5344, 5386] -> 1.11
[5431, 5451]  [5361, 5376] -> 1.15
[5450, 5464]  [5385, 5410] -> 1.13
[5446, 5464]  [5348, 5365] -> 1.11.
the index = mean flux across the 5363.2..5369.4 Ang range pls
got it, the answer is 2.66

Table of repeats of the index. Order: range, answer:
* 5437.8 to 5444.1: 2.89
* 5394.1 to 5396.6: 2.3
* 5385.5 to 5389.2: 2.72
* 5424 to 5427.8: 2.83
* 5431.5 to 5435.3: 2.73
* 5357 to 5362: 2.52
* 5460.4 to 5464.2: 2.77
